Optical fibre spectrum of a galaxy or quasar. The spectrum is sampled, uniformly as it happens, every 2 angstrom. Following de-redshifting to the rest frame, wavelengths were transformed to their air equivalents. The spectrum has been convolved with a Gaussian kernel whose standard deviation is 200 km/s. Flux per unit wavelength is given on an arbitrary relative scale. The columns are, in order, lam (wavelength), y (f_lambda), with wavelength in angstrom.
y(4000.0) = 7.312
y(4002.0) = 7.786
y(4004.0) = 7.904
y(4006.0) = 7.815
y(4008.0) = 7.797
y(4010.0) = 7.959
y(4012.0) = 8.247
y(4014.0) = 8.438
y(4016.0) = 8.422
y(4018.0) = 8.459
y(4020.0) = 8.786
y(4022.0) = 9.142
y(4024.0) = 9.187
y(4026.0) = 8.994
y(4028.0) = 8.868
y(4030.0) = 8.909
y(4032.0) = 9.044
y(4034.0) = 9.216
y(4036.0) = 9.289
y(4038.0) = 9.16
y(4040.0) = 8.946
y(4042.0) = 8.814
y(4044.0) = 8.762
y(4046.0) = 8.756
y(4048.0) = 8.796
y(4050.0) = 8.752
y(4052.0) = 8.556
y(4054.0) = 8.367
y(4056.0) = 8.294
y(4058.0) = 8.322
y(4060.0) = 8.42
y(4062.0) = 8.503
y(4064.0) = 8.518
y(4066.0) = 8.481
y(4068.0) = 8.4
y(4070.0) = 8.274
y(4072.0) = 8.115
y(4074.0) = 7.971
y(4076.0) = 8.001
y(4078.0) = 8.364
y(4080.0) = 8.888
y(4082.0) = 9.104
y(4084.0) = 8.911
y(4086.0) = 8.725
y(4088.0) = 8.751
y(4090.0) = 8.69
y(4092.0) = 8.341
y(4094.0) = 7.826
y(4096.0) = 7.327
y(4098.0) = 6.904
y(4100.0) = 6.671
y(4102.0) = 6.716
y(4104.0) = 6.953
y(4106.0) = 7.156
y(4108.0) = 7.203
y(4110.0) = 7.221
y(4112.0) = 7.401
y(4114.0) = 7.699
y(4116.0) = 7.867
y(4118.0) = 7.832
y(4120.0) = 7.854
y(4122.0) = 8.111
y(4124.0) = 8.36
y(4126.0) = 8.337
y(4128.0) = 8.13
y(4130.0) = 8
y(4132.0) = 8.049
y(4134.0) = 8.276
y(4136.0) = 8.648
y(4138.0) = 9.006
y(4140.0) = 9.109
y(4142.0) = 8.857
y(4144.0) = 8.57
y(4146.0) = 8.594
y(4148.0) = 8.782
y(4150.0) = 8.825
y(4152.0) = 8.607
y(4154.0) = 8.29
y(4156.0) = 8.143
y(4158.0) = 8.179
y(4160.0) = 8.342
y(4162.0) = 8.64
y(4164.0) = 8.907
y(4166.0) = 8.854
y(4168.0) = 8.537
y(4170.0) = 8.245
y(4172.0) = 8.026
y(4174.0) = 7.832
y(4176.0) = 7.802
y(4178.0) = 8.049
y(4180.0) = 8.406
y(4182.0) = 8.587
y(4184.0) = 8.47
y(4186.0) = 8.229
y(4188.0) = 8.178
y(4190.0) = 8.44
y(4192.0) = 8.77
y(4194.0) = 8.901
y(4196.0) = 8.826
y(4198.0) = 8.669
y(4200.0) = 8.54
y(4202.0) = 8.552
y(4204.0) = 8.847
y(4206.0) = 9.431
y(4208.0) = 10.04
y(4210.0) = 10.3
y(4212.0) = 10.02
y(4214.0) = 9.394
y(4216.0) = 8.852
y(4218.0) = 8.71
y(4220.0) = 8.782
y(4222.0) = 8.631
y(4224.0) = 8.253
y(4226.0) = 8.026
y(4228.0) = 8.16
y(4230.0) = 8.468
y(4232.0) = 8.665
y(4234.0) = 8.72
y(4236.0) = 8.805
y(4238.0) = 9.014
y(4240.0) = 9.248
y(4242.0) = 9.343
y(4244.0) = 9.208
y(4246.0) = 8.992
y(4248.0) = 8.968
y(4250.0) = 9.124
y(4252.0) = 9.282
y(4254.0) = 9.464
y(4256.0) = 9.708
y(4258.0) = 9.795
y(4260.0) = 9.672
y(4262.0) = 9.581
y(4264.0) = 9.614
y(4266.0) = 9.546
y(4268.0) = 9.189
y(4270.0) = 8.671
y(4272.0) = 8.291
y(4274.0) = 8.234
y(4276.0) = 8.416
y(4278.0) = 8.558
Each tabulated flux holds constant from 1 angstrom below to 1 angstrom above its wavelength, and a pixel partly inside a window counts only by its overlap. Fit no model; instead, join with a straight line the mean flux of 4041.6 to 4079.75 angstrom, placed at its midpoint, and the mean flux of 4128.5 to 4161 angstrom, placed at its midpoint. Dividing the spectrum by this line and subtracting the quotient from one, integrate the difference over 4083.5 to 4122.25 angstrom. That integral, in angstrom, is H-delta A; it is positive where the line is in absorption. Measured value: 3.63 angstrom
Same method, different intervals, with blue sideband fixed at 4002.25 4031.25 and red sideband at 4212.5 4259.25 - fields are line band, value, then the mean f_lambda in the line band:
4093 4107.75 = 2.7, 7.09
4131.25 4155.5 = 0.3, 8.63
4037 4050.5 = -0.5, 8.86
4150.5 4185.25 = 1.8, 8.35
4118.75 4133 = 1.0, 8.12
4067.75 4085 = 0.3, 8.45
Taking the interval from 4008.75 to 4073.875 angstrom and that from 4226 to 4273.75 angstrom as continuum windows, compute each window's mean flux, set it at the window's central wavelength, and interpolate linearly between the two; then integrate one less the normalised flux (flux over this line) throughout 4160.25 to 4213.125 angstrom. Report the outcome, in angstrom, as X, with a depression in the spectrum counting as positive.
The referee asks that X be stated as 1.5 angstrom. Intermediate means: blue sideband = 8.65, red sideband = 9.07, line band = 8.69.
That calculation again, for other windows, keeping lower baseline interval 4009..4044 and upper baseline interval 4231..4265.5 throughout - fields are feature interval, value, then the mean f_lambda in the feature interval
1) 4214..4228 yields 0.9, 8.58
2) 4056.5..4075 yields 1.2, 8.33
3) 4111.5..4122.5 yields 1.5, 7.8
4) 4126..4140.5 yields 1.0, 8.43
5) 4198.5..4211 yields -0.1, 9.26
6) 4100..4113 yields 2.7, 7.07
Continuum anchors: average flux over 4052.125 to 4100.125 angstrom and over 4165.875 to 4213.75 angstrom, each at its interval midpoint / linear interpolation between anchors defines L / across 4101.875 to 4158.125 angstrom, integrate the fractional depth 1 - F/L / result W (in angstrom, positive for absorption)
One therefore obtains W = 2.5 angstrom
